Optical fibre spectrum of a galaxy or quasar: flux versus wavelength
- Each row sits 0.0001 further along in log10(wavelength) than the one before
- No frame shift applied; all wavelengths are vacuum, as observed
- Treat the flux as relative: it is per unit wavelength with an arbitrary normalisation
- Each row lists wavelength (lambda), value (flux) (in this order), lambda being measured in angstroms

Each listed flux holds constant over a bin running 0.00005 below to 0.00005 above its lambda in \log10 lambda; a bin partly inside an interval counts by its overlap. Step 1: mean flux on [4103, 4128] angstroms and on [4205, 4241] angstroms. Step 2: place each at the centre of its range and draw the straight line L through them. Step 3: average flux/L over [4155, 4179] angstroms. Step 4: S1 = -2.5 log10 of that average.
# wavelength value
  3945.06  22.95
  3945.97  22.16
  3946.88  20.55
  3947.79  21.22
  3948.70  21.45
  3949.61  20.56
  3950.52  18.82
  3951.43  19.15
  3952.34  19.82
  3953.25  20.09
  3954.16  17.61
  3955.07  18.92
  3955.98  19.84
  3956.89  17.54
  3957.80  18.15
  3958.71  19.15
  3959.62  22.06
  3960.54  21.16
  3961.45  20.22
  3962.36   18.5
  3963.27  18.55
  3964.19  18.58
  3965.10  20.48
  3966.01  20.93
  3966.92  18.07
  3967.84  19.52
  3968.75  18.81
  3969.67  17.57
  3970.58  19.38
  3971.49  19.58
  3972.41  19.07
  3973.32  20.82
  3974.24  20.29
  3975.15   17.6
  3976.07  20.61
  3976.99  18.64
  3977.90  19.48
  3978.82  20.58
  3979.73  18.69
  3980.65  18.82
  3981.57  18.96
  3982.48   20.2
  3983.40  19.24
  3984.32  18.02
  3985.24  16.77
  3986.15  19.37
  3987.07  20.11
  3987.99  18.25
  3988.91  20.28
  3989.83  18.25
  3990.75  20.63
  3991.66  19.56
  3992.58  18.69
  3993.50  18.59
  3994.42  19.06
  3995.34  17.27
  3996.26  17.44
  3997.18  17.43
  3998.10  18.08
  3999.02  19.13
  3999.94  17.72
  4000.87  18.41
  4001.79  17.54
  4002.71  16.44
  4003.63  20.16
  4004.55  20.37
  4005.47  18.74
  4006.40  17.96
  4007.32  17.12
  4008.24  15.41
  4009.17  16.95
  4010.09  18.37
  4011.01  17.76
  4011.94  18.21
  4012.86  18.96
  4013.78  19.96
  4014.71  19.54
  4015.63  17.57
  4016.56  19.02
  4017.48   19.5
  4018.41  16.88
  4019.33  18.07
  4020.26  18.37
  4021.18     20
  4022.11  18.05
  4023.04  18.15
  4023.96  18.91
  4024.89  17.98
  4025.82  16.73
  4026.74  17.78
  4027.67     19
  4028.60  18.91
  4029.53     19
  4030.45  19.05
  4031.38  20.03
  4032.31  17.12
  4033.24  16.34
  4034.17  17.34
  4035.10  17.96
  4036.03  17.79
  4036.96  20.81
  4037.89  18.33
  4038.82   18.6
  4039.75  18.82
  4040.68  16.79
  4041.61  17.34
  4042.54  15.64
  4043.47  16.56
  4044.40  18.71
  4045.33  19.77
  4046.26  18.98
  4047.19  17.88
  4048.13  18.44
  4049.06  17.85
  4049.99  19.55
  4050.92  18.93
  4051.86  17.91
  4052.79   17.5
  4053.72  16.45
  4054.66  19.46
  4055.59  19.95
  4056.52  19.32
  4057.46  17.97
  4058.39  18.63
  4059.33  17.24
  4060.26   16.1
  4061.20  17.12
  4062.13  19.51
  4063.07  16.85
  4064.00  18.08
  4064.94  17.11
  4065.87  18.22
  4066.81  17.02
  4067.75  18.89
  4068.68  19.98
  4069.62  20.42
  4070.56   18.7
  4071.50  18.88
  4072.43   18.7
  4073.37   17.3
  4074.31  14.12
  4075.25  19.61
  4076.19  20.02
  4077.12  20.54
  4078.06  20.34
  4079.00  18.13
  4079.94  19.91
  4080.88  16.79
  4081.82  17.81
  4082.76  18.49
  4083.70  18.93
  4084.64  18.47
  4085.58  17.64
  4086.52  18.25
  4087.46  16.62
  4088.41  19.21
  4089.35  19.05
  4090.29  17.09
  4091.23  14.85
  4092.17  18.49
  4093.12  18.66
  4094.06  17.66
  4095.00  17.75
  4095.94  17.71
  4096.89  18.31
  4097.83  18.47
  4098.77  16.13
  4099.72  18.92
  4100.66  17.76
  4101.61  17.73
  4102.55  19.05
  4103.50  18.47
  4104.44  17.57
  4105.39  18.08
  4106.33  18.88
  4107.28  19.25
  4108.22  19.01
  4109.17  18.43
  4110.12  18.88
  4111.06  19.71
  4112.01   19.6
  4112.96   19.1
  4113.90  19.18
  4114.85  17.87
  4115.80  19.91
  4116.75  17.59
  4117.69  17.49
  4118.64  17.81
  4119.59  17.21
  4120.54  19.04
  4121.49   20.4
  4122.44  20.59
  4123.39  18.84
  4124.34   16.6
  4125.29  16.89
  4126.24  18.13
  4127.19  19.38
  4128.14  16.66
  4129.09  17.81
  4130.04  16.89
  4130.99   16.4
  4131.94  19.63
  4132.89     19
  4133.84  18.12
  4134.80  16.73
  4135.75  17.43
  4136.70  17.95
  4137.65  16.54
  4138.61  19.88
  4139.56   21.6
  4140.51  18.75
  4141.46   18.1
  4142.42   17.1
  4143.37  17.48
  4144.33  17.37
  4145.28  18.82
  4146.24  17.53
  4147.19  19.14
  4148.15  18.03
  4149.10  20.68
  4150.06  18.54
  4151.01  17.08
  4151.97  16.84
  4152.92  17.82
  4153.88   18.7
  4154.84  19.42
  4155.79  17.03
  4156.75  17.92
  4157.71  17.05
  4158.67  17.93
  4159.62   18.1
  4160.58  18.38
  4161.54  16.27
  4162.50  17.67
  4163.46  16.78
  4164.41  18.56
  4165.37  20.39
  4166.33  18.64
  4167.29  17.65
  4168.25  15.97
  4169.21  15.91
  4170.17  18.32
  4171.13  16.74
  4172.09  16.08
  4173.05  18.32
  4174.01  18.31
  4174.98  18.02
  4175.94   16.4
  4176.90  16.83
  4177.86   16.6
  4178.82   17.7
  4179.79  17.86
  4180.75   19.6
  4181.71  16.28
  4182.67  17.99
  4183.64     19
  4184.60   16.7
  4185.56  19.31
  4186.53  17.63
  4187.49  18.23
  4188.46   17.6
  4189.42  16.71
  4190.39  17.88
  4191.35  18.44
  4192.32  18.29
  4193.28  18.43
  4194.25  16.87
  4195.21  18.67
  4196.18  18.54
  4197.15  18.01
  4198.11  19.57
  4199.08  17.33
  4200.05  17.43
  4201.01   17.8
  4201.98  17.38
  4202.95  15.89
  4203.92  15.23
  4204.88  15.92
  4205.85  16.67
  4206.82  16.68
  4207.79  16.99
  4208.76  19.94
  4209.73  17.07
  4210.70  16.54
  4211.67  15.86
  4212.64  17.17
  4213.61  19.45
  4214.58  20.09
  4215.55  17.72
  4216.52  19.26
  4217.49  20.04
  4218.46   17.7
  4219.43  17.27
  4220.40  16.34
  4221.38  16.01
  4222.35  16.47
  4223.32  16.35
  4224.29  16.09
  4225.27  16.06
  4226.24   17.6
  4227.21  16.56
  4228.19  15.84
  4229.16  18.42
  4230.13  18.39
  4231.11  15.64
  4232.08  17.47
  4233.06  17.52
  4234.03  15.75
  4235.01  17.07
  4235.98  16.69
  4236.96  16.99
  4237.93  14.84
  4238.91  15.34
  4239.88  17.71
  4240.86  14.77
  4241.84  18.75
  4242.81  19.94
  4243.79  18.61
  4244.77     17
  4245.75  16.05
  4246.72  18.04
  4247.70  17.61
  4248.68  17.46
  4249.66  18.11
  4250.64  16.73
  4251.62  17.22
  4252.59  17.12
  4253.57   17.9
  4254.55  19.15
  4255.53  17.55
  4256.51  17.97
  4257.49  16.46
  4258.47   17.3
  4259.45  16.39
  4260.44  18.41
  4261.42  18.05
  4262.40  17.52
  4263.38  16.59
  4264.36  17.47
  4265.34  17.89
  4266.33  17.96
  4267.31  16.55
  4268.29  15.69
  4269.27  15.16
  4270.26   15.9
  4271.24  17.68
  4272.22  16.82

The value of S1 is 0.02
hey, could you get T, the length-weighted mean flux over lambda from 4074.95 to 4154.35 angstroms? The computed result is 18.3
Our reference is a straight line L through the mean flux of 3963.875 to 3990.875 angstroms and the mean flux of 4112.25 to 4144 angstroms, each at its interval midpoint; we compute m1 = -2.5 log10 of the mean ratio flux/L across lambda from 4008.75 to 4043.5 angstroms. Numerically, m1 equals 0.04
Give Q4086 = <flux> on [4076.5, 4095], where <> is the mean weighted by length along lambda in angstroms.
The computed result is 18.3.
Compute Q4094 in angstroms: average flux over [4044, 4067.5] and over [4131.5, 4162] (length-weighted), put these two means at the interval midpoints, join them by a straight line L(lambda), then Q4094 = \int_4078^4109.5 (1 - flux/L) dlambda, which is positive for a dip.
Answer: 0.0 angstroms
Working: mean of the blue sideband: 18.2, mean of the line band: 18.1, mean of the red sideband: 18.2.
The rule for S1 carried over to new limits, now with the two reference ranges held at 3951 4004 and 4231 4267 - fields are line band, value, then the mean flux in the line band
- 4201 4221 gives 0.005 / 17.5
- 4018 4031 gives 0.021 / 18.4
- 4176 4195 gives -0.005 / 17.8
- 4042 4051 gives 0.022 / 18.2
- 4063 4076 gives 0.013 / 18.2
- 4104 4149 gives -0.018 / 18.4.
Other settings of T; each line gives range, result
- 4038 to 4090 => 18.3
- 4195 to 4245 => 17.3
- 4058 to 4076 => 18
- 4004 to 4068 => 18.2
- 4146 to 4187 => 17.8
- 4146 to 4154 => 18.3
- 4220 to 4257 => 17.1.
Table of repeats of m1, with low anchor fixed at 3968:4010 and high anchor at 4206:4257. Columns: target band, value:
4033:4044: 0.04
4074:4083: -0.03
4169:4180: 0.02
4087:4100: 0.02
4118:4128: -0.03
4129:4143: -0.02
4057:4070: 0.01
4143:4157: -0.02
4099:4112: -0.03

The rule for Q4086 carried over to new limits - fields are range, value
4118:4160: 18.2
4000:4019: 18.2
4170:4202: 17.8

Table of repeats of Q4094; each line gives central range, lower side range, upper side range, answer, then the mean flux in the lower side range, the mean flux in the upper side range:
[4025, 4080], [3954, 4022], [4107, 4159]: 0.9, 18.8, 18.3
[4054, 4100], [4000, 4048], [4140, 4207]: -0.4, 18.2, 17.7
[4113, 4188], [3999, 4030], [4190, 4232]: -1.2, 18.3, 17.4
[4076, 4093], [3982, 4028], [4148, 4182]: -0.2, 18.4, 17.7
